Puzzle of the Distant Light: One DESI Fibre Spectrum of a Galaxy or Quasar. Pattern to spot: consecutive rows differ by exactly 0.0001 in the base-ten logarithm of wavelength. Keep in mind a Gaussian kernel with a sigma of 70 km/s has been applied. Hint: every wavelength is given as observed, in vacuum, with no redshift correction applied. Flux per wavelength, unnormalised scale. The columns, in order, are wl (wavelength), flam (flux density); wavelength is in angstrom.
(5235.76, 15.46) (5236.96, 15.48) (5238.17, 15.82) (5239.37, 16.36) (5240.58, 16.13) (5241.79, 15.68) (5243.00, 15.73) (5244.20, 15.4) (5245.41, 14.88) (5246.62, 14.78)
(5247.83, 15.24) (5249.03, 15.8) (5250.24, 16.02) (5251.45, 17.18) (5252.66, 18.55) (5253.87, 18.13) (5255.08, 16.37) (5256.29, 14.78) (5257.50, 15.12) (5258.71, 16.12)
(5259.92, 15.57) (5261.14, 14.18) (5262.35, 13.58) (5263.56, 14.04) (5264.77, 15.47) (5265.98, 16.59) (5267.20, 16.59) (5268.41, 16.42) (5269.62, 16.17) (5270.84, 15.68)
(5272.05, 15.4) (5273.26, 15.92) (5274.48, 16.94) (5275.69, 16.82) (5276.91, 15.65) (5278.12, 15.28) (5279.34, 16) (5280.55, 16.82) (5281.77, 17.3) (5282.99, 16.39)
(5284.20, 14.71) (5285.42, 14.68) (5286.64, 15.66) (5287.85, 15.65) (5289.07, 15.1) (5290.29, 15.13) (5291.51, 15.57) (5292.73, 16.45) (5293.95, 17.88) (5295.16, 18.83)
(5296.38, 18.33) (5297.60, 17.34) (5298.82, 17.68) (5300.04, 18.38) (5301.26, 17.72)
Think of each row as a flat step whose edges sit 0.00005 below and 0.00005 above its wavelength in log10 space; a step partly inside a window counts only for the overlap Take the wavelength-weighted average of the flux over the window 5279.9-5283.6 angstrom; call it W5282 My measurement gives 16.8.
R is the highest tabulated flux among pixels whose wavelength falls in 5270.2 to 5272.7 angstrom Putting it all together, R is 15.68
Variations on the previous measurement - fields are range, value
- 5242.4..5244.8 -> 15.73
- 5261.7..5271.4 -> 16.59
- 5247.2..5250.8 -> 16.02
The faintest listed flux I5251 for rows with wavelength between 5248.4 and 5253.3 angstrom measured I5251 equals 15.8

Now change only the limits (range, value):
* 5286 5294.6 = 15.1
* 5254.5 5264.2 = 13.58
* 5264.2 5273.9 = 15.4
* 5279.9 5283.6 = 16.39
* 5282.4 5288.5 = 14.68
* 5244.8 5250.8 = 14.78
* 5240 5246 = 14.88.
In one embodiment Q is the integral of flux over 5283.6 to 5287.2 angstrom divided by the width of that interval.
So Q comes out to 15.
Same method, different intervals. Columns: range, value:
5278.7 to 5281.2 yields 16.4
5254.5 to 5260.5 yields 15.6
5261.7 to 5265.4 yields 14.4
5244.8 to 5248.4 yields 14.9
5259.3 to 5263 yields 14.4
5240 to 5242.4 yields 15.9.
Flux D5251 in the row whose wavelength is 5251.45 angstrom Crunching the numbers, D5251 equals 17.18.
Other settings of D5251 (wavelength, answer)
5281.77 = 17.3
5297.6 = 17.34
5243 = 15.73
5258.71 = 16.12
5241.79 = 15.68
